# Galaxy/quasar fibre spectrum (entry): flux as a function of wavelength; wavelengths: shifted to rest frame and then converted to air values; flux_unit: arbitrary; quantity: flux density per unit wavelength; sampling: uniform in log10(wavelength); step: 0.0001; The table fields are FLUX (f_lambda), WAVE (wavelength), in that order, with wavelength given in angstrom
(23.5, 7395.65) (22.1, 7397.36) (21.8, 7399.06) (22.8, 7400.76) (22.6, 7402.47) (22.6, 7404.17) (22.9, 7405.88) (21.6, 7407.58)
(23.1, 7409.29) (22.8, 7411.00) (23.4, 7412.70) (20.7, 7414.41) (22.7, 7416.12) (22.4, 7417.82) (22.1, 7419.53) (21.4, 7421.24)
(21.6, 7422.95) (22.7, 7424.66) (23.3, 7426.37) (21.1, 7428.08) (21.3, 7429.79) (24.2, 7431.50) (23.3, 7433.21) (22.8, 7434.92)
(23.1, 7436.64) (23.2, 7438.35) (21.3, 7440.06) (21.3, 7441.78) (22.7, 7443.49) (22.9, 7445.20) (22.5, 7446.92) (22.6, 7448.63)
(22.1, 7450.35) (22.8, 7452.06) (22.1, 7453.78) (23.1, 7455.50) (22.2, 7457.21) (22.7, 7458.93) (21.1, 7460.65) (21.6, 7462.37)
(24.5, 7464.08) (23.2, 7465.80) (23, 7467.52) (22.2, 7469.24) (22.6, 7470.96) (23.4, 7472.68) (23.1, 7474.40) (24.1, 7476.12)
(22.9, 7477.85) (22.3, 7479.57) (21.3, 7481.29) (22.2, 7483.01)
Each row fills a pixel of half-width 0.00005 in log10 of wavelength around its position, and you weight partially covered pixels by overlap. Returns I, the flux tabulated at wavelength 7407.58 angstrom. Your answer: 21.6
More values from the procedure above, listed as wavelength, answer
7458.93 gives 22.7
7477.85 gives 22.9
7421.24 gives 21.4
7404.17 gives 22.6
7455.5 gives 23.1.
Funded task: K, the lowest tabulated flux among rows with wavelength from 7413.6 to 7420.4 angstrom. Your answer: 20.7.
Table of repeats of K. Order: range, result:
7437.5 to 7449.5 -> 21.3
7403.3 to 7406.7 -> 22.6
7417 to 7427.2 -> 21.4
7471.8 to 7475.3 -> 23.1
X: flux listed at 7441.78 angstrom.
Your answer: 21.3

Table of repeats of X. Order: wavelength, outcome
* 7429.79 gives 21.3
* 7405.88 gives 22.9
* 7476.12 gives 24.1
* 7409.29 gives 23.1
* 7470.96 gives 22.6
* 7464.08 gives 24.5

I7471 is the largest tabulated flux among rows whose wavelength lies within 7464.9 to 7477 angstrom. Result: 24.1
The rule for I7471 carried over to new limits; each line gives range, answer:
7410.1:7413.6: 23.4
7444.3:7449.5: 22.9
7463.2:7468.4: 24.5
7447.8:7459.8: 23.1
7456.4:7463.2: 22.7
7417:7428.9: 23.3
